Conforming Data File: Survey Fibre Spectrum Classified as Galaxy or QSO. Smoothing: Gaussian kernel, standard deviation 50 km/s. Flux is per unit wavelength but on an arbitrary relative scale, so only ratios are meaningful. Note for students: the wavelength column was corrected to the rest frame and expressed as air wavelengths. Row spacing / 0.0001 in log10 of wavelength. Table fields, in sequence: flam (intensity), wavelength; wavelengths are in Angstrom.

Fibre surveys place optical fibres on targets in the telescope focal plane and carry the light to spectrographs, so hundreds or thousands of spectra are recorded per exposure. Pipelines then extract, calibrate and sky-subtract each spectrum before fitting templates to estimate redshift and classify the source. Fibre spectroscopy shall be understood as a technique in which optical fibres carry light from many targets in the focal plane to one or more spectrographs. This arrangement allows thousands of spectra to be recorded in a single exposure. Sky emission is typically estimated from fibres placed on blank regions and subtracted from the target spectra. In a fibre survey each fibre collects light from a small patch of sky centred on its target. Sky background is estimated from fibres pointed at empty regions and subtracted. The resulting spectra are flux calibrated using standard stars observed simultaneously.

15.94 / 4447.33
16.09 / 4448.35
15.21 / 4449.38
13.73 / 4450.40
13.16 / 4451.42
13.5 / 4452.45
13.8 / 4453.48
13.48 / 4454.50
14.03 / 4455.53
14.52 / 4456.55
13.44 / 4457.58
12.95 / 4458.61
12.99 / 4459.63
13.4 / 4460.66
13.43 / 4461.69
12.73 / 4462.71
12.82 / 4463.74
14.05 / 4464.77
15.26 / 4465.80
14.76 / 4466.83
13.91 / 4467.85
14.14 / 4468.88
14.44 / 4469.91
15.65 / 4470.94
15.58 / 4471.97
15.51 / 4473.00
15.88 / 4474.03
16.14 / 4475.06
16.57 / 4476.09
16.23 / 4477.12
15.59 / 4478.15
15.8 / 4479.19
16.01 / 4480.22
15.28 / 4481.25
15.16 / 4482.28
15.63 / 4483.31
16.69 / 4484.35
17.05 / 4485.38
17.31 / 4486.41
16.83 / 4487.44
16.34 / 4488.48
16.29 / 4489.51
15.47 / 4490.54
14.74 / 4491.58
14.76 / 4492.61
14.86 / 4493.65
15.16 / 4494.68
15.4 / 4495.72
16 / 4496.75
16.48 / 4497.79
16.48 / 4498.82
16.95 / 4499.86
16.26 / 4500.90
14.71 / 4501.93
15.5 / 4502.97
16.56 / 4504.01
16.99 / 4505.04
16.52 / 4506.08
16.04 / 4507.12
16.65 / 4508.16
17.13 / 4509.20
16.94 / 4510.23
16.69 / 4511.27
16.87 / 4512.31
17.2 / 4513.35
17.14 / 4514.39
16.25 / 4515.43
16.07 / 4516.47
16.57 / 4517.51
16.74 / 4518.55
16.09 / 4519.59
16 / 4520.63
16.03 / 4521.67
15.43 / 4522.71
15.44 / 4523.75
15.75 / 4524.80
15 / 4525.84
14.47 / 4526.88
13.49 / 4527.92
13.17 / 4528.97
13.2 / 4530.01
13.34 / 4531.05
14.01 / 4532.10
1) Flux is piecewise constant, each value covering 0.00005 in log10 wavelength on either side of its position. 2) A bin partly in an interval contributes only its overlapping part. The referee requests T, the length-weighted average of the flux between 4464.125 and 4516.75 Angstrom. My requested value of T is 15.9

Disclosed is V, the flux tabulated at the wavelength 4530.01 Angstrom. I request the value 13.2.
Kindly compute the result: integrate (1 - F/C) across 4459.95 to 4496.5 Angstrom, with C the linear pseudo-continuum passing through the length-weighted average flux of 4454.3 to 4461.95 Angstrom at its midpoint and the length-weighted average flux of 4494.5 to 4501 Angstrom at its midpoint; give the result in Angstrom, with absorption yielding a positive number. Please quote -1.06 Angstrom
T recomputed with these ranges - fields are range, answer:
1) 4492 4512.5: 16.1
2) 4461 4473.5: 14.3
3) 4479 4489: 16.2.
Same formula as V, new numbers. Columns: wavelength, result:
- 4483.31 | 15.63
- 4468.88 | 14.14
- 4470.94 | 15.65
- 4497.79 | 16.48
